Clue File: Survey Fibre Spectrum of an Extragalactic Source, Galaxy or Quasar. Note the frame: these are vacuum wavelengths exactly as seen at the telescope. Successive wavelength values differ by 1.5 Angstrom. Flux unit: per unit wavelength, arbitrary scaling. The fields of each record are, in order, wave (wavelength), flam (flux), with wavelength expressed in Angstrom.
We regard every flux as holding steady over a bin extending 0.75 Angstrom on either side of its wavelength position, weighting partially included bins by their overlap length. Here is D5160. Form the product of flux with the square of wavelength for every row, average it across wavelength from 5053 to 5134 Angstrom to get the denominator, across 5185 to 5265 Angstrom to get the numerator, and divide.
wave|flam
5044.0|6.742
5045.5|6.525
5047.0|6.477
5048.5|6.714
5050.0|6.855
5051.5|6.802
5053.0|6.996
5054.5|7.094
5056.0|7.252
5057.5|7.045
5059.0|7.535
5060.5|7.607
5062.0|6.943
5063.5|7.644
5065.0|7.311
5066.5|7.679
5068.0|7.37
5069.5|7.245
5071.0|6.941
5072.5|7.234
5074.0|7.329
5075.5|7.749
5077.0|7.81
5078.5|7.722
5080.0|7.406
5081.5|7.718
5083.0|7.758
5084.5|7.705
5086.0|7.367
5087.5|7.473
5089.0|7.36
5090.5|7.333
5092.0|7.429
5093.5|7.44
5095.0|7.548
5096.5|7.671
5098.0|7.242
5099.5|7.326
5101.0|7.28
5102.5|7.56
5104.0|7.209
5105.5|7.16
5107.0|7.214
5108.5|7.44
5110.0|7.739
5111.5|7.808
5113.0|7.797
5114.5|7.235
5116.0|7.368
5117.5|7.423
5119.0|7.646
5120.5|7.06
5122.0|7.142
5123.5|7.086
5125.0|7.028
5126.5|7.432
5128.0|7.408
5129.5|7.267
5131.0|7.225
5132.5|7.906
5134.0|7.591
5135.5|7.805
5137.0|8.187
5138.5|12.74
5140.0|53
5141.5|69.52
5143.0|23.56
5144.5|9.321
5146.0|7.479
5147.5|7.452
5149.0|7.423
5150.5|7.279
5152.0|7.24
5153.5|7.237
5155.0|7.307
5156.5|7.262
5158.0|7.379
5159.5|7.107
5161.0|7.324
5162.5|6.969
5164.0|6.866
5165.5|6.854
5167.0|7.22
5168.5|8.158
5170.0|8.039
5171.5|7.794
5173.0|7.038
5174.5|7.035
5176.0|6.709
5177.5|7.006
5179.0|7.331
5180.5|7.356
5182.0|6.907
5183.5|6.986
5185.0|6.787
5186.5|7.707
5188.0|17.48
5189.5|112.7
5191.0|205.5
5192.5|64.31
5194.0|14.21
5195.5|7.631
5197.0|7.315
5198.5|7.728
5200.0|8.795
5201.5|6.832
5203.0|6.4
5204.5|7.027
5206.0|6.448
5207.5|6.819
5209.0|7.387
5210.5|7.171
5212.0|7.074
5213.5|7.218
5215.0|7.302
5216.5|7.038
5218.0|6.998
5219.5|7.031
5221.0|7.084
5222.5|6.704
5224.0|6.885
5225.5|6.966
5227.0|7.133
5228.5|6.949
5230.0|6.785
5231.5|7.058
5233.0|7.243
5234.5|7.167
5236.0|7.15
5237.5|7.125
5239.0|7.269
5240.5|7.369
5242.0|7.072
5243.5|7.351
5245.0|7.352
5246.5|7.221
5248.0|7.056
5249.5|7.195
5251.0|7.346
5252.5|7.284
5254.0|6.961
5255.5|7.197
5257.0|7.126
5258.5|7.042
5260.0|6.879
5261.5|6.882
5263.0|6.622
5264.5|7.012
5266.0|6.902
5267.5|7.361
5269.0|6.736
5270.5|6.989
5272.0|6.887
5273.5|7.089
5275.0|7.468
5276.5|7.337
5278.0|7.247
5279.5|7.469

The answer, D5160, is 2.0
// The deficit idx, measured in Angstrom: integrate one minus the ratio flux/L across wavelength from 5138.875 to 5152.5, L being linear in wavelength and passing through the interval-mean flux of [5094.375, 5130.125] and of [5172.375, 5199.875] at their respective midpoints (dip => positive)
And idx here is -4.8 Angstrom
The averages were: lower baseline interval 7.38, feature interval 21.4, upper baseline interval 27.9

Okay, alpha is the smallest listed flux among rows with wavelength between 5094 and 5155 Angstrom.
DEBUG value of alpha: 7.028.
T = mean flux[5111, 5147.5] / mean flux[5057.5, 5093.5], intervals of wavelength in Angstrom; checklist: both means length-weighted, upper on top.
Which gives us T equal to 1.72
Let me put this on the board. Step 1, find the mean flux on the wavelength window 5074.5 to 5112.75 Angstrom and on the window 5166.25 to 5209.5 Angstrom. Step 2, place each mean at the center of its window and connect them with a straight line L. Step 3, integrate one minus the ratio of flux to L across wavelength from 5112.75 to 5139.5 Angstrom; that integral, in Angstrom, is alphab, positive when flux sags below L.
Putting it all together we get 8.56 Angstrom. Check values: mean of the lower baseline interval 7.5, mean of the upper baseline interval 20.4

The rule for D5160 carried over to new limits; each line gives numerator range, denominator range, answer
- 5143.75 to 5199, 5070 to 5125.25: 2.45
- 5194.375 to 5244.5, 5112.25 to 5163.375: 0.66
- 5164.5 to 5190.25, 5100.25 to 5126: 1.95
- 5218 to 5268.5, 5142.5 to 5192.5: 0.40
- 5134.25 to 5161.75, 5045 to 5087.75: 2.06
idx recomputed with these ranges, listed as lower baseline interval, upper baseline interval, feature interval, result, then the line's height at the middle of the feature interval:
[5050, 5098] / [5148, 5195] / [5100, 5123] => 8.72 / 12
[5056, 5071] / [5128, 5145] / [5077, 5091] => 4.01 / 10.6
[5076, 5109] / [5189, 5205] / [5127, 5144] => 2.26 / 20.9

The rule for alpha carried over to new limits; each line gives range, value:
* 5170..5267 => 6.4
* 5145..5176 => 6.709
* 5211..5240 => 6.704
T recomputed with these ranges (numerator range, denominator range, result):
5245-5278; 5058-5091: 0.95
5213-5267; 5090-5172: 0.72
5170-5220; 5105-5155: 1.63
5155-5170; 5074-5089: 0.96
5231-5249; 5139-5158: 0.42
